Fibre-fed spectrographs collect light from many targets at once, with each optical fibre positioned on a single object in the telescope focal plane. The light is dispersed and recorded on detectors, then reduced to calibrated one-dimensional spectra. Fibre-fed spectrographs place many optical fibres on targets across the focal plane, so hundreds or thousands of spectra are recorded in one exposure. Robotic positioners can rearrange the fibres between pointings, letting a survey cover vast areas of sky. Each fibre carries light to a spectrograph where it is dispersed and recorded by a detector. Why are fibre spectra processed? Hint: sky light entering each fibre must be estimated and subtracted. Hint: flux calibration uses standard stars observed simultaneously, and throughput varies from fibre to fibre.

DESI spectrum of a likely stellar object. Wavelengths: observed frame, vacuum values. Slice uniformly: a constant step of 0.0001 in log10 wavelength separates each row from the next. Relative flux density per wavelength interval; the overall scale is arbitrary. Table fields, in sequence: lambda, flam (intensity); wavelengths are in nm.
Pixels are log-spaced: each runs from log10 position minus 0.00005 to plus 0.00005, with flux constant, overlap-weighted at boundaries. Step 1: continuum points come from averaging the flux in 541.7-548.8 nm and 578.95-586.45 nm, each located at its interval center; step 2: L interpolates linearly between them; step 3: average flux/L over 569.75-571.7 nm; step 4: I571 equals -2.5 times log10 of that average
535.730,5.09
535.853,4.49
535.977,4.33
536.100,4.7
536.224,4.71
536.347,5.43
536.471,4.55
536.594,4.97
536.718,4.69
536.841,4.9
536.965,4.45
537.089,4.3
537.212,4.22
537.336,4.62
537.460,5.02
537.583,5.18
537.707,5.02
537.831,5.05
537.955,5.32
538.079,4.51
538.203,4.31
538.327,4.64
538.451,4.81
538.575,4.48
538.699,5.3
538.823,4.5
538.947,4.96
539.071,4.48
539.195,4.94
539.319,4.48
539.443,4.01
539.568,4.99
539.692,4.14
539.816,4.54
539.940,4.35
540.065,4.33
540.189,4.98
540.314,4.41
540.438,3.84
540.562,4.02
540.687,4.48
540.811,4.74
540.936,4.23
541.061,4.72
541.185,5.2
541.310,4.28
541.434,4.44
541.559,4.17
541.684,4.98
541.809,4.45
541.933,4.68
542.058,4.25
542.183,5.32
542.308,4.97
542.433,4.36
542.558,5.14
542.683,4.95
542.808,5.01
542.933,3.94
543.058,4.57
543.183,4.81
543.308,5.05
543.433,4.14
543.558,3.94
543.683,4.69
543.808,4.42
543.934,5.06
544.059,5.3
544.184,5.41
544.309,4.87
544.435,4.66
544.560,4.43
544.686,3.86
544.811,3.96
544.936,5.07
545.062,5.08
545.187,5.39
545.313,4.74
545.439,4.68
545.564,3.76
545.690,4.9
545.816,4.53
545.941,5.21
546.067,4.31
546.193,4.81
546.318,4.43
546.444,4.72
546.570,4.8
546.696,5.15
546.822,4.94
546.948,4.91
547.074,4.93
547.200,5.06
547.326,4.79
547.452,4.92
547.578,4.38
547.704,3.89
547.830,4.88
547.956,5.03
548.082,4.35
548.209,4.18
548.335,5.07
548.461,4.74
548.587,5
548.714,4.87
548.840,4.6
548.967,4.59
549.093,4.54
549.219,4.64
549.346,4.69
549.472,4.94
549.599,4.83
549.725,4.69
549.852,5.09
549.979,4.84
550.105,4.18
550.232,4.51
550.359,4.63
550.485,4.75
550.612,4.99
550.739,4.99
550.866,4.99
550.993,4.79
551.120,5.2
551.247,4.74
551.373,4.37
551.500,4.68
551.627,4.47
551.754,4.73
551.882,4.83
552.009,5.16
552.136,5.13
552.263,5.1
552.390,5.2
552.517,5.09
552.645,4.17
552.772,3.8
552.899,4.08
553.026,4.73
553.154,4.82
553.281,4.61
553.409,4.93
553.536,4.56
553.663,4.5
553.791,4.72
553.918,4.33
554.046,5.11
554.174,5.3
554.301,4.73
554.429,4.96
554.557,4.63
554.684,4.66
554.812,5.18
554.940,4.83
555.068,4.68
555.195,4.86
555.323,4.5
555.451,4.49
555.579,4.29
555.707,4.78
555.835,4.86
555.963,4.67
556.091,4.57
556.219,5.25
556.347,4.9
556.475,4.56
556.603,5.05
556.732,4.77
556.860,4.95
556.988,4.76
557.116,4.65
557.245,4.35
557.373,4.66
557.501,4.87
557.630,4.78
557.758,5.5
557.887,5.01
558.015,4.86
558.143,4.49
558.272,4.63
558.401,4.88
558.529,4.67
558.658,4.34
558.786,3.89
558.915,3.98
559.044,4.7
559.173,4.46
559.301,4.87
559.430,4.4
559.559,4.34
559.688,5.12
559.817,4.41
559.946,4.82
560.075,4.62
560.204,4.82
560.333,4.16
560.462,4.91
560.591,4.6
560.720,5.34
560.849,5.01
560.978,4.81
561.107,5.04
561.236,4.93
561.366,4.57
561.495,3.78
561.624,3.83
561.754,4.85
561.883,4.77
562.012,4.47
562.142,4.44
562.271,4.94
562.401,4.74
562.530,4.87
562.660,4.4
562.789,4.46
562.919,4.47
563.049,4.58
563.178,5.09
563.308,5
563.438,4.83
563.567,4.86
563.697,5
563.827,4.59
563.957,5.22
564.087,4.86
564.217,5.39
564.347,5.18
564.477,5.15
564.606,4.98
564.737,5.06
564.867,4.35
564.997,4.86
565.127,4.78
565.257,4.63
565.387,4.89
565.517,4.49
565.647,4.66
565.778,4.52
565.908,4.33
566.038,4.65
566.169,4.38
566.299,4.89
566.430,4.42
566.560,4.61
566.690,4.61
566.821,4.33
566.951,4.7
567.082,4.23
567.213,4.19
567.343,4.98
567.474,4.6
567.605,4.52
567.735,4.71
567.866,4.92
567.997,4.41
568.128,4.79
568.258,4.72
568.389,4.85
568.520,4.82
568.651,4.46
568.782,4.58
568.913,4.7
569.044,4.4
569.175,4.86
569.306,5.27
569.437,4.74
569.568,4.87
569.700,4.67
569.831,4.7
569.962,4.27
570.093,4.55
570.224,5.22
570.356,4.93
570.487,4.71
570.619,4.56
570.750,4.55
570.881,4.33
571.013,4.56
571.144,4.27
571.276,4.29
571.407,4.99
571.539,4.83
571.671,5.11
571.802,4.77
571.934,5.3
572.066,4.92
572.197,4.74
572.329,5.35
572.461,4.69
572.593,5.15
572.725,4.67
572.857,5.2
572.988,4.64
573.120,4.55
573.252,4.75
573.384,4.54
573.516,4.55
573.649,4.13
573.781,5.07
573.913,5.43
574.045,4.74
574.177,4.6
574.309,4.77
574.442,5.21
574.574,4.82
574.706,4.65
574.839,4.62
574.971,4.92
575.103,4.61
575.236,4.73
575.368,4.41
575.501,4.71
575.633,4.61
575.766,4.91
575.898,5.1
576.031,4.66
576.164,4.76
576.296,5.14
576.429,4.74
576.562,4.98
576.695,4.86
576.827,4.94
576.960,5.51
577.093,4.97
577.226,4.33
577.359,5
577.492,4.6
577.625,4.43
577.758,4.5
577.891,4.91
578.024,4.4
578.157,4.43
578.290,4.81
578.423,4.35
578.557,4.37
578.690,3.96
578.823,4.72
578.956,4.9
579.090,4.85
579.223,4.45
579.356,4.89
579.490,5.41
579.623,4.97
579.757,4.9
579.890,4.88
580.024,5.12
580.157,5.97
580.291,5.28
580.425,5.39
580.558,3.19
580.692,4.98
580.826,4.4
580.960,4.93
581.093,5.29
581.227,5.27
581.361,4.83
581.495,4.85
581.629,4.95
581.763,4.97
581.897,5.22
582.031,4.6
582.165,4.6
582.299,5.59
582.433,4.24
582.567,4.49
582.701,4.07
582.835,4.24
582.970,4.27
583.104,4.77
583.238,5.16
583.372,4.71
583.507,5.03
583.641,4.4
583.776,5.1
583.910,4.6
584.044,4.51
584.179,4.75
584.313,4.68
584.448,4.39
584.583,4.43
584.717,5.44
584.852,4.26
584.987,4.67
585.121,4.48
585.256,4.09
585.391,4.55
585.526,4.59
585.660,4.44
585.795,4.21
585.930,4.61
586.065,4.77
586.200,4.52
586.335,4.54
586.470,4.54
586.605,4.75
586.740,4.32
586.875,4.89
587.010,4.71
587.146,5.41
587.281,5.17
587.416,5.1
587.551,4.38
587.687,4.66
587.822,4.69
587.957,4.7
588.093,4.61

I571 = 0.02 mag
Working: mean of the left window 4.71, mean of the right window 4.74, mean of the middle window 4.65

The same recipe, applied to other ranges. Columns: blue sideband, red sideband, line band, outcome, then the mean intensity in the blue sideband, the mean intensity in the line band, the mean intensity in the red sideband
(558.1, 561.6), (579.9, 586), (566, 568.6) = 0.01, 4.61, 4.61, 4.73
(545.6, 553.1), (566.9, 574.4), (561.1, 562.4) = 0.04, 4.73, 4.55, 4.73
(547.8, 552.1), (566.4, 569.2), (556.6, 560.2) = 0.00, 4.75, 4.67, 4.61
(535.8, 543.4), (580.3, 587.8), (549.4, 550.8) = -0.02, 4.65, 4.77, 4.7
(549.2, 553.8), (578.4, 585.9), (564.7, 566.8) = 0.03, 4.73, 4.62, 4.73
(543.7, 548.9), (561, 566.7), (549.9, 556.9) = -0.01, 4.73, 4.75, 4.72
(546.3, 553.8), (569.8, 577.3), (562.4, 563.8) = 0.00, 4.73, 4.75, 4.78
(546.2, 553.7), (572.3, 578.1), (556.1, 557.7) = -0.01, 4.73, 4.79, 4.79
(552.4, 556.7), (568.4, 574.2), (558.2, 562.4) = 0.03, 4.71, 4.61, 4.75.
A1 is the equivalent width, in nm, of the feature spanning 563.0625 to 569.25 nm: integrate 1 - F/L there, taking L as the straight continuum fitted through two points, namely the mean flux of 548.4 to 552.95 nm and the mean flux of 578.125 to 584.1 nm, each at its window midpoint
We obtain 0.05 nm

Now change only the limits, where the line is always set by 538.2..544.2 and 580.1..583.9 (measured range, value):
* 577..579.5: 0.079 nm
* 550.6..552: -0.043 nm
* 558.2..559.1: 0.049 nm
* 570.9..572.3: -0.006 nm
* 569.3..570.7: 0.001 nm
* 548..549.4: -0.005 nm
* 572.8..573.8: 0.023 nm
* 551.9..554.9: -0.058 nm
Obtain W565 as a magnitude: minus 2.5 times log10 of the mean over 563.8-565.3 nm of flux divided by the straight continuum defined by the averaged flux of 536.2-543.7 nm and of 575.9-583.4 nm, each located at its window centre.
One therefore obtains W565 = -0.05 mag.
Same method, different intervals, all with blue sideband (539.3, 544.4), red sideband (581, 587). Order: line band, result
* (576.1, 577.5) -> -0.06 mag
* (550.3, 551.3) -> -0.06 mag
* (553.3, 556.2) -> -0.03 mag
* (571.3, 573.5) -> -0.05 mag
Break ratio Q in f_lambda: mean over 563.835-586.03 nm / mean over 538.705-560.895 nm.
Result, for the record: 1.01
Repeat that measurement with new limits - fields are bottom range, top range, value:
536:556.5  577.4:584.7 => 1.01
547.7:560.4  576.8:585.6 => 1.01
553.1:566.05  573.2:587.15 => 1.00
